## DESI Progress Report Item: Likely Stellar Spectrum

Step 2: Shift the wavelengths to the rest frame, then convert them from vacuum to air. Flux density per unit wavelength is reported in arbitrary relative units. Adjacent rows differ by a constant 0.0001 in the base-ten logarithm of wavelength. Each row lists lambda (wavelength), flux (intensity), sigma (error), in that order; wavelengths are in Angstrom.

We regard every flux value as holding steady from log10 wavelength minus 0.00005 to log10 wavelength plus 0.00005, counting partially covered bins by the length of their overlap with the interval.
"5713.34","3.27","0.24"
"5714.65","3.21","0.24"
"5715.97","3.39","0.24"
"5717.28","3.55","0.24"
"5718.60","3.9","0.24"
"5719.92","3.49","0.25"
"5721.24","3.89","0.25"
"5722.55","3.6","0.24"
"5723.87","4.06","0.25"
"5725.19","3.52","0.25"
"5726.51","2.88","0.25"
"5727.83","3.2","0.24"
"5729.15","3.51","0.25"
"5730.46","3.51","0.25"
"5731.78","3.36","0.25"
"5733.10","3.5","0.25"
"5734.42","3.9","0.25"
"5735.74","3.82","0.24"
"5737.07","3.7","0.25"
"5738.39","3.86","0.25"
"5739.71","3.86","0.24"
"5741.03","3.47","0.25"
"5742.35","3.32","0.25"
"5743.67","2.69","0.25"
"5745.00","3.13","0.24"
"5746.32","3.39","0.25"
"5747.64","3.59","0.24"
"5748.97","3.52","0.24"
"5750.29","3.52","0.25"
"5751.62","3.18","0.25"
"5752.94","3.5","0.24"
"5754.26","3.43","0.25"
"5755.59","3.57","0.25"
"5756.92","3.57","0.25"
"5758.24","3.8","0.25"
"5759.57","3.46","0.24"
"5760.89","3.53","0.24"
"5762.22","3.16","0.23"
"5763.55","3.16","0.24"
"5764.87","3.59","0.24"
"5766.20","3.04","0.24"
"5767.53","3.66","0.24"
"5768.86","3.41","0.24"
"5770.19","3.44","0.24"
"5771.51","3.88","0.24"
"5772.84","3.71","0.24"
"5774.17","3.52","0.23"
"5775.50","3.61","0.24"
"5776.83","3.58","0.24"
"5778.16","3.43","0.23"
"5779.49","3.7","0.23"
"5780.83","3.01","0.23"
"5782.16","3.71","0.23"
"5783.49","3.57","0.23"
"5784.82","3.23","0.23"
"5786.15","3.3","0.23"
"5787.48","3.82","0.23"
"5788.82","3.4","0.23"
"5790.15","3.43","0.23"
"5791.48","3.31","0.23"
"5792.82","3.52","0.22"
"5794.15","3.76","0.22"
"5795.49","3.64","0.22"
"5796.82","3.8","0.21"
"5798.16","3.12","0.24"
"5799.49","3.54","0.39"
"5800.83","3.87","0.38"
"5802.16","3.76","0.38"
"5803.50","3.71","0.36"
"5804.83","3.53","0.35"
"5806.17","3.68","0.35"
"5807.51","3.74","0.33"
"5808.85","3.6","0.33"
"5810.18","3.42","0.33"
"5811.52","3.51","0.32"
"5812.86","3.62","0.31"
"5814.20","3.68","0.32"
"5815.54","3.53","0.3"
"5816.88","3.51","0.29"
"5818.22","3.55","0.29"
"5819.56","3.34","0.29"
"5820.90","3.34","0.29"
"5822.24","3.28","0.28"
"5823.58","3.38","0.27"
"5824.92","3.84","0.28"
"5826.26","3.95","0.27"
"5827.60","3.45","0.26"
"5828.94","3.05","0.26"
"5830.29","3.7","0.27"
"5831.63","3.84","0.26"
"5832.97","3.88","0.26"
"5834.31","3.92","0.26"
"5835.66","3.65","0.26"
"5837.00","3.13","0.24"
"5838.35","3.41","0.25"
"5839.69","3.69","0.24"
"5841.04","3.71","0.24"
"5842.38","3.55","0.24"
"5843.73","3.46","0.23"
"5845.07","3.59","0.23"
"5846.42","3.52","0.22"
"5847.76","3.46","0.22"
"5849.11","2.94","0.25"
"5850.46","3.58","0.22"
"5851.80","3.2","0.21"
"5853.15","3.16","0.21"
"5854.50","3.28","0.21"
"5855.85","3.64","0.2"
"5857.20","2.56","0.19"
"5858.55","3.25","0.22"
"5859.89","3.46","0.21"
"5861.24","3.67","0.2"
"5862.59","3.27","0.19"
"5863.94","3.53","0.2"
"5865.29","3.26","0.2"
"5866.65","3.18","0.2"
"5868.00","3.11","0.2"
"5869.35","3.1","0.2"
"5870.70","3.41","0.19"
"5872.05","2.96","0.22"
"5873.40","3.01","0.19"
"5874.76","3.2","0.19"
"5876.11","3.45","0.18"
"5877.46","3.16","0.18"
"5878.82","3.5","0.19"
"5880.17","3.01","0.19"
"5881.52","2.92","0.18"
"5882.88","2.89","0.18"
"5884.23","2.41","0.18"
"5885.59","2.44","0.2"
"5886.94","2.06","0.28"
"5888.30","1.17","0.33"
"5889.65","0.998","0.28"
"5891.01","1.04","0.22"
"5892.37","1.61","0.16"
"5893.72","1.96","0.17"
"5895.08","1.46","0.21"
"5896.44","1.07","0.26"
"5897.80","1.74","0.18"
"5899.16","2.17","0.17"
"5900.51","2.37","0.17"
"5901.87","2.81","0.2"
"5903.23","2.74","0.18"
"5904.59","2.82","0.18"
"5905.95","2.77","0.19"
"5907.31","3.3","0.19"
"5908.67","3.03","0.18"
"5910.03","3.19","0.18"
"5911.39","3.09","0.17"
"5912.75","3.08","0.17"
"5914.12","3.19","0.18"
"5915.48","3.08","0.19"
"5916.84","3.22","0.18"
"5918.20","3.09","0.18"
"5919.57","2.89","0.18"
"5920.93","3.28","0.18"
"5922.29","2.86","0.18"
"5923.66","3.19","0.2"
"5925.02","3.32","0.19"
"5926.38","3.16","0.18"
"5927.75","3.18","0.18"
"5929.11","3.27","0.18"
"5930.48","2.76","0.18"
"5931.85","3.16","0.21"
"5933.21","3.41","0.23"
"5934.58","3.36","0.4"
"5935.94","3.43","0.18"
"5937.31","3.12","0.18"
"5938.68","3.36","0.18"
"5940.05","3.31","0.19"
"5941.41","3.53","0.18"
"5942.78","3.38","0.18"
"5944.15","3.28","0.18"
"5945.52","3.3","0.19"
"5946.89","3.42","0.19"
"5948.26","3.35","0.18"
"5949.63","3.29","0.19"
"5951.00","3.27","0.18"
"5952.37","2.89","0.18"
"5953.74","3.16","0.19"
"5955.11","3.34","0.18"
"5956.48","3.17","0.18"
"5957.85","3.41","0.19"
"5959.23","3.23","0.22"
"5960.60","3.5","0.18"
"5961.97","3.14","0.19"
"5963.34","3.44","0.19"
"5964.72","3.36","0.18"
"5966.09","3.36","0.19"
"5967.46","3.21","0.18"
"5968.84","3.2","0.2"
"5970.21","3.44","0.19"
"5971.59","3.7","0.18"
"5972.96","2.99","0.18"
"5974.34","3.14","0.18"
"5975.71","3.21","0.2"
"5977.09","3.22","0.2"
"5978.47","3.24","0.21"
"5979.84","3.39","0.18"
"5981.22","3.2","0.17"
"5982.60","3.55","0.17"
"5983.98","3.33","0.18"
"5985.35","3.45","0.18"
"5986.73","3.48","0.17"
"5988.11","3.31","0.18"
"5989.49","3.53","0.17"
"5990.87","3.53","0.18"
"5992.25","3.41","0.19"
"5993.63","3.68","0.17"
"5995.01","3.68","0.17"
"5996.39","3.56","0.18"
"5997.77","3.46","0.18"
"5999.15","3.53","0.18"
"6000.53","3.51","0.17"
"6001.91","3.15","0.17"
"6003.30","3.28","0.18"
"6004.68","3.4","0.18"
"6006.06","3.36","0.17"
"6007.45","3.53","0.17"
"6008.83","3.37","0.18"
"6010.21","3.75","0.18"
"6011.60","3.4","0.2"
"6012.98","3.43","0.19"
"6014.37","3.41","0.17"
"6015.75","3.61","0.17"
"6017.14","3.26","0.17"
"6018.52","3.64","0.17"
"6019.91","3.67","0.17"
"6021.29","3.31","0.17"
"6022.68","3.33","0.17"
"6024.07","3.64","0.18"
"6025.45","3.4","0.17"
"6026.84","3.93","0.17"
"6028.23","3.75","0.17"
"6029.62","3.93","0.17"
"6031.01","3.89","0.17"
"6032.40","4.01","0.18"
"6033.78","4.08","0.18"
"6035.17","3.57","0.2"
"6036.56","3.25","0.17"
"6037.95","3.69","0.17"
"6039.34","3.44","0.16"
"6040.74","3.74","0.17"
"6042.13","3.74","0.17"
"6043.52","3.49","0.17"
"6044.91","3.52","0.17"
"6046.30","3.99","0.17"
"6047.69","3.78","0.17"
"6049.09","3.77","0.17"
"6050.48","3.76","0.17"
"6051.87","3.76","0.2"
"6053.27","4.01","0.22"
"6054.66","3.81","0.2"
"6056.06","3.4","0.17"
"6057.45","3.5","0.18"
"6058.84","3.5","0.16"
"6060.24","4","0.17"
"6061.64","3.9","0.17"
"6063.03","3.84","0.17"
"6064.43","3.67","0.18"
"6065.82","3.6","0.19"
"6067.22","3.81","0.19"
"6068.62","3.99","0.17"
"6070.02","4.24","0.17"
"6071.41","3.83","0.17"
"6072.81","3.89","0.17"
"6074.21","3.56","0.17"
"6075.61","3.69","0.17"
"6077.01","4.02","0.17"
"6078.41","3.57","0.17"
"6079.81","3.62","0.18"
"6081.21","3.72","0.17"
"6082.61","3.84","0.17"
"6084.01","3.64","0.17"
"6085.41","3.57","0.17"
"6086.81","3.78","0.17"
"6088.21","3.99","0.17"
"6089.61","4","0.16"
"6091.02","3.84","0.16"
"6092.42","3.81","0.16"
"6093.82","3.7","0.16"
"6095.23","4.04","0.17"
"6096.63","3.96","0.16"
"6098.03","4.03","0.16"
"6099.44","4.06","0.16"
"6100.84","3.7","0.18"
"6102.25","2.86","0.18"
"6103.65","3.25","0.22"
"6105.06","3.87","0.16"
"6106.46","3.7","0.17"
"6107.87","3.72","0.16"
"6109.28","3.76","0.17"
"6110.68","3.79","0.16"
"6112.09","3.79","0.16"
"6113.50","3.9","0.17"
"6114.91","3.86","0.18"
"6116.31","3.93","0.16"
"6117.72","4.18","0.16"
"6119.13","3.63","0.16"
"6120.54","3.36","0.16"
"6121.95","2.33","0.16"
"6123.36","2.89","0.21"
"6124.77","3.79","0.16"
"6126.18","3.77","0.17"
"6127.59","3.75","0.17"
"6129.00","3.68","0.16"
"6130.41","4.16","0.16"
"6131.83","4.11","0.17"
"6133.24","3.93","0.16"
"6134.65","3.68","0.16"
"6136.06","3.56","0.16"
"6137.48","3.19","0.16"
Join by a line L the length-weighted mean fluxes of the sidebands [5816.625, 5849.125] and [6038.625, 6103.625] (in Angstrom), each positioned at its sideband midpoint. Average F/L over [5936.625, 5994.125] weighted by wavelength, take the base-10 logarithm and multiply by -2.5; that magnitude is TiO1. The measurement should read 0.103 mag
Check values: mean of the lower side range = 3.54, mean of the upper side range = 3.76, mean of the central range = 3.33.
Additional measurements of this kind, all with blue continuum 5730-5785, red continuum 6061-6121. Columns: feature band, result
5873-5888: 0.25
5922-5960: 0.13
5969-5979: 0.13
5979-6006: 0.08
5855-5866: 0.08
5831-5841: -0.03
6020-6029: 0.05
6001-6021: 0.08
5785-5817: -0.01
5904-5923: 0.18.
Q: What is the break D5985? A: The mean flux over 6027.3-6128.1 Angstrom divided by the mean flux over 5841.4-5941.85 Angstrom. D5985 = 1.3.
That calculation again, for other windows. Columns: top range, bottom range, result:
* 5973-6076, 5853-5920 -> 1.29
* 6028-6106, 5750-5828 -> 1.07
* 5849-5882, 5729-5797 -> 0.93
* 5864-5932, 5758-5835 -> 0.78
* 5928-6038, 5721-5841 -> 0.97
